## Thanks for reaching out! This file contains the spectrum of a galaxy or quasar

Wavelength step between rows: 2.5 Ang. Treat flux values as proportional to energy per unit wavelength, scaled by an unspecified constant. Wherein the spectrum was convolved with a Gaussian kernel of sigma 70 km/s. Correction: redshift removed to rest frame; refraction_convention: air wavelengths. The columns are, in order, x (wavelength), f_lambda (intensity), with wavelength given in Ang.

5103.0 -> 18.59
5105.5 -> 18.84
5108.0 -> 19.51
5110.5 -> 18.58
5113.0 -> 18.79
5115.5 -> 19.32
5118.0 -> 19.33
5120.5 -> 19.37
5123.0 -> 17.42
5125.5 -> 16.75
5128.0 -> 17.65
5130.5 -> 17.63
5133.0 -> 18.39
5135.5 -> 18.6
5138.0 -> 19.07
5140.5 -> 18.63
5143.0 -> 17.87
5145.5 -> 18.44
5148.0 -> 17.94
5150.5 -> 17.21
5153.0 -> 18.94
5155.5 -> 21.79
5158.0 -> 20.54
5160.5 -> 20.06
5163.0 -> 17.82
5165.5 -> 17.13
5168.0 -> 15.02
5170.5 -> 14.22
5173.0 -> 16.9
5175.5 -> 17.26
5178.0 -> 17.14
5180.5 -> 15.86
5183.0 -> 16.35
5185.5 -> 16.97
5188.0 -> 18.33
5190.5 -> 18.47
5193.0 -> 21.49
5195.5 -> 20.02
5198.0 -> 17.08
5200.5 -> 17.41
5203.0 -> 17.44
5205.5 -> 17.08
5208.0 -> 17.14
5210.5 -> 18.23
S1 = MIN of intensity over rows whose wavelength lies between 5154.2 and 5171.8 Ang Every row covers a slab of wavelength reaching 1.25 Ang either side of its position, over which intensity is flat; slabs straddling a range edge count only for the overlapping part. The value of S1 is 14.22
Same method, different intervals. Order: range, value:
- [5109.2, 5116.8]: 18.58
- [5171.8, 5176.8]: 16.9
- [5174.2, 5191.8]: 15.86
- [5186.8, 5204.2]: 17.08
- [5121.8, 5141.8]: 16.75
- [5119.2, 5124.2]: 17.42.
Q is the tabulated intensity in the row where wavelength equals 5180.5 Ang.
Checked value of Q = 15.86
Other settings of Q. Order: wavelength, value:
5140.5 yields 18.63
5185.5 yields 16.97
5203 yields 17.44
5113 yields 18.79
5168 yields 15.02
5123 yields 17.42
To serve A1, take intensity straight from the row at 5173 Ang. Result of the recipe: 16.9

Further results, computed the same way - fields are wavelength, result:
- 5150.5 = 17.21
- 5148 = 17.94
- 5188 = 18.33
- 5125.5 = 16.75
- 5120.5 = 19.37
